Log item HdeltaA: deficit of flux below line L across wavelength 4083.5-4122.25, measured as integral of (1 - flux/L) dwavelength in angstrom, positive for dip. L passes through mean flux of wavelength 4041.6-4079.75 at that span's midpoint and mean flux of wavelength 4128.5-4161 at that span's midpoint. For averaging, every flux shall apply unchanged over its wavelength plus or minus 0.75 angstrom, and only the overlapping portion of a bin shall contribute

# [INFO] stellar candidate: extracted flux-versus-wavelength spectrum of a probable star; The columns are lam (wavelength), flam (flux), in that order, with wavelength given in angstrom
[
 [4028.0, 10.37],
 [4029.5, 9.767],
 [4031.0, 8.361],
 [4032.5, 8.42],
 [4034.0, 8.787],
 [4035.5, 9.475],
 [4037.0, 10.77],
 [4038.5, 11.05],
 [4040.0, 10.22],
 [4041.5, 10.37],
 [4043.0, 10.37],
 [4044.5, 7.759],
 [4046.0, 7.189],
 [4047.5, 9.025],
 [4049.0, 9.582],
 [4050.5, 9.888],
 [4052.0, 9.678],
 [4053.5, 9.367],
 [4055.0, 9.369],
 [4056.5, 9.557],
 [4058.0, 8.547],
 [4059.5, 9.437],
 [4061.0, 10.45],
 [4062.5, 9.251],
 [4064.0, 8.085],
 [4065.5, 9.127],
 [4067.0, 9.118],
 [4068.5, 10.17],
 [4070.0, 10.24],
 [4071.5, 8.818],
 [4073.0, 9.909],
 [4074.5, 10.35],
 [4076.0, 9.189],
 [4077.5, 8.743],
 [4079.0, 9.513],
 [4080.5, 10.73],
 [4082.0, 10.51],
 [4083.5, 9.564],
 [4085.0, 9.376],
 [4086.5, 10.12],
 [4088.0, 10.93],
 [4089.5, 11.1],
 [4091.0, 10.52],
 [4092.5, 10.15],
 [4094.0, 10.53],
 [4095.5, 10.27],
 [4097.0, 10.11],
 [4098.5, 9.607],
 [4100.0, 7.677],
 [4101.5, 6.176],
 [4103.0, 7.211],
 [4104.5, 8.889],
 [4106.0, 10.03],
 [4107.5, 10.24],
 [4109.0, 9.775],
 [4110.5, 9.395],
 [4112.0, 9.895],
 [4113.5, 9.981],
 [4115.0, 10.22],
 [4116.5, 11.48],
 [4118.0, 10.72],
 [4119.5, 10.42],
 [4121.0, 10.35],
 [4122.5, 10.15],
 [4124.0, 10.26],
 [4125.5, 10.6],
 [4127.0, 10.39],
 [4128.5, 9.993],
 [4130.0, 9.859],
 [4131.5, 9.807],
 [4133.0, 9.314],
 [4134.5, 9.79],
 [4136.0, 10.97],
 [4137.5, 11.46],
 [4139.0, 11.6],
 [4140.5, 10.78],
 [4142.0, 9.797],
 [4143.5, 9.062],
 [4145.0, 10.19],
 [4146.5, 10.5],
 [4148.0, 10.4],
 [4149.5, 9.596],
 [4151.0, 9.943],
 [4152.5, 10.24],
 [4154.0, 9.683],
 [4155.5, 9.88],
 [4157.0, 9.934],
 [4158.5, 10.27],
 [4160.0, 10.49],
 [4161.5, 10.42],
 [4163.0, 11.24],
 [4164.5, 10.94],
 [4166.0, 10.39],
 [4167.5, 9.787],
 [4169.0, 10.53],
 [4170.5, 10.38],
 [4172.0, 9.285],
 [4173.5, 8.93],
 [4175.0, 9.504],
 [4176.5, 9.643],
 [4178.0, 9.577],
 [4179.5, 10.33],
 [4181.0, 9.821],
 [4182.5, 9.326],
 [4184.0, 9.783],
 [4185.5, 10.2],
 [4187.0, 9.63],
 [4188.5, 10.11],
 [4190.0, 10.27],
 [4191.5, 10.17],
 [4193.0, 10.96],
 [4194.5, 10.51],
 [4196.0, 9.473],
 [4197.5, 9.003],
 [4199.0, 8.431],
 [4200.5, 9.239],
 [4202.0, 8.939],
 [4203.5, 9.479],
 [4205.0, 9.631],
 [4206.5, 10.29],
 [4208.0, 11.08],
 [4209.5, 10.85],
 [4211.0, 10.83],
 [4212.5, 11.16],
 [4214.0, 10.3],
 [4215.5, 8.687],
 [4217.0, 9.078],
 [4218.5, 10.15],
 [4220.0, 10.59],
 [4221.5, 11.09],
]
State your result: -0.2 angstrom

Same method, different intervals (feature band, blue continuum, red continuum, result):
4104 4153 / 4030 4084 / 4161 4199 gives -2.1 angstrom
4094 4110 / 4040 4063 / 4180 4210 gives 0.8 angstrom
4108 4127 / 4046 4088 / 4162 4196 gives -1.0 angstrom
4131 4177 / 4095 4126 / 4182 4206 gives -2.2 angstrom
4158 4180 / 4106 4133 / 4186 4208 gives -0.4 angstrom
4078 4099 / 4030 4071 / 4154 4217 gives -1.4 angstrom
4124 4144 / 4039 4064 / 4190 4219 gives -1.3 angstrom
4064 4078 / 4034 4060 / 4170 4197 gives 0.1 angstrom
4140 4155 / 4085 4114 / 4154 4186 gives -0.2 angstrom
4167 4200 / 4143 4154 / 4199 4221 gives 0.6 angstrom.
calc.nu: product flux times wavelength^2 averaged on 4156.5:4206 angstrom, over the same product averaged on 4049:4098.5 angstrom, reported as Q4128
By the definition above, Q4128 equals 1.07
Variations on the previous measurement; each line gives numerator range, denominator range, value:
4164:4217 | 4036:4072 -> 1.12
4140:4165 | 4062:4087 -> 1.10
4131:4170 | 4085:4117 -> 1.08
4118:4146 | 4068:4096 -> 1.05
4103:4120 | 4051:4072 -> 1.09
